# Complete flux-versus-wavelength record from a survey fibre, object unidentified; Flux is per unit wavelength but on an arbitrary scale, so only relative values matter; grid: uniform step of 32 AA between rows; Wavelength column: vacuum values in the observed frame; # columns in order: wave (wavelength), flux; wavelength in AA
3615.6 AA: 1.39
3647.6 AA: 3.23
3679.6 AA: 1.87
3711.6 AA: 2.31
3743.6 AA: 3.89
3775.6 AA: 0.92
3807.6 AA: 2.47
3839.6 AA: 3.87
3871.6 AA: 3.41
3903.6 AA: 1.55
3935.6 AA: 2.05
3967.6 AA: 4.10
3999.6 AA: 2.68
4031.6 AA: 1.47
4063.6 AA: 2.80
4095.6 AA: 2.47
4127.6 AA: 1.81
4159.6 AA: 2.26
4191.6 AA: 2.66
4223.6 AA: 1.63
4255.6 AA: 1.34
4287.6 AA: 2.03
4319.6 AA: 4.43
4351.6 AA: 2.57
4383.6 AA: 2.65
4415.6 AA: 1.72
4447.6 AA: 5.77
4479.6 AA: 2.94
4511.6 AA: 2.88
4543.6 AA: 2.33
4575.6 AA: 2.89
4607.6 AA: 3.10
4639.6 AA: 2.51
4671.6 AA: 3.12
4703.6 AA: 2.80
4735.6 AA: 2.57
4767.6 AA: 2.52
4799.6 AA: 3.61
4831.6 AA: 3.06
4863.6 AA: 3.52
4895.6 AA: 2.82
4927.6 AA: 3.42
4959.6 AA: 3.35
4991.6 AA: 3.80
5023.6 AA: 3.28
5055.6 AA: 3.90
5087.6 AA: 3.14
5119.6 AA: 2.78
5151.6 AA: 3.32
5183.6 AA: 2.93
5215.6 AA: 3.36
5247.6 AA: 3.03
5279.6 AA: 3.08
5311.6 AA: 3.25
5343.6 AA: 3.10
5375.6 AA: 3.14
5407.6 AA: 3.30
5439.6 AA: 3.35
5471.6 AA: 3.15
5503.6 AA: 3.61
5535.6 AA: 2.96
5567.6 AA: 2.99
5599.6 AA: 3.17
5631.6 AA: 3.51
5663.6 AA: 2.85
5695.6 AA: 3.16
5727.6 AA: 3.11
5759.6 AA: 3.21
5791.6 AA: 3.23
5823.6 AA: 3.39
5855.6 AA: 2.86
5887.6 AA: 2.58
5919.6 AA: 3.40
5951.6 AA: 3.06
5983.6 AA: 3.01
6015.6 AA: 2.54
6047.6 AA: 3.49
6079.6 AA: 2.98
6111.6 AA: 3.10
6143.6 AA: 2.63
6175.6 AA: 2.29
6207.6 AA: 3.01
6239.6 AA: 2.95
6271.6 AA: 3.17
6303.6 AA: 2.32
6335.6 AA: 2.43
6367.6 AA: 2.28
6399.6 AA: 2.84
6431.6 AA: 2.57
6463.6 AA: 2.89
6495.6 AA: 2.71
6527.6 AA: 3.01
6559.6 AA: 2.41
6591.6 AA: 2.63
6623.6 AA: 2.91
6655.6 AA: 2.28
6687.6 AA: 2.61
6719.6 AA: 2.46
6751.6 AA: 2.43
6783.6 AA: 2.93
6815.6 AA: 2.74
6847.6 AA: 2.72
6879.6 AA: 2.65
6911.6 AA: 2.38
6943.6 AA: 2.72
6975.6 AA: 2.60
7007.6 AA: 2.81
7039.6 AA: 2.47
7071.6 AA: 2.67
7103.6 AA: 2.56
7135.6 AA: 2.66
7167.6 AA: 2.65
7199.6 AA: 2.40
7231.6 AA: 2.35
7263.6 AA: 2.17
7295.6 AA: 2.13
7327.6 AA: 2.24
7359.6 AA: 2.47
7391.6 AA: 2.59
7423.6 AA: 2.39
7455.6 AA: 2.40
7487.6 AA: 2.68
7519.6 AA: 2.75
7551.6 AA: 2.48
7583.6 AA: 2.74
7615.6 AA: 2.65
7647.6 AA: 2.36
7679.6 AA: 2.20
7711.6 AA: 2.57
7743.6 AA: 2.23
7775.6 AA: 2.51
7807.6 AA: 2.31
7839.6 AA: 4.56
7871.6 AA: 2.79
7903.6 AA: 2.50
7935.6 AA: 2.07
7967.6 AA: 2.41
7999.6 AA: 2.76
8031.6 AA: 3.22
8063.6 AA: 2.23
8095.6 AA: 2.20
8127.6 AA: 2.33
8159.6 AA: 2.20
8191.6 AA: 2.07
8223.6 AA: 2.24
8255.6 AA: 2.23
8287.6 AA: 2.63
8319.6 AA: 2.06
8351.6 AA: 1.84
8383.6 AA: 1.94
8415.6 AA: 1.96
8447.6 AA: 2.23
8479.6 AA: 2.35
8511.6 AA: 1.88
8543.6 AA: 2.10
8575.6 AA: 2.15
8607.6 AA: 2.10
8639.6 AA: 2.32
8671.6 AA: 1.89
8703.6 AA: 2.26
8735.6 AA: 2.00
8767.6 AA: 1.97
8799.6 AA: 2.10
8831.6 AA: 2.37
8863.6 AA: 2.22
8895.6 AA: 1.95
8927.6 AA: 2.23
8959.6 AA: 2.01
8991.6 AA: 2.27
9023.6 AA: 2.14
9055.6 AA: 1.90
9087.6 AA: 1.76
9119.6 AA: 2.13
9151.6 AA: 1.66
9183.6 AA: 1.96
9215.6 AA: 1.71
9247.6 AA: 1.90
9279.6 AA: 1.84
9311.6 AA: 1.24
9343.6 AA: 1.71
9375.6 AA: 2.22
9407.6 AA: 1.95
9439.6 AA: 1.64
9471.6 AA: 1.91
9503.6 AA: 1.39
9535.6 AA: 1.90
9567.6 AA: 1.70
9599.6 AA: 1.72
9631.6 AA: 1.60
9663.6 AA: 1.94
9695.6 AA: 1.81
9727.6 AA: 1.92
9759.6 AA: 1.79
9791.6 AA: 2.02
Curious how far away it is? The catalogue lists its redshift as 0.19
